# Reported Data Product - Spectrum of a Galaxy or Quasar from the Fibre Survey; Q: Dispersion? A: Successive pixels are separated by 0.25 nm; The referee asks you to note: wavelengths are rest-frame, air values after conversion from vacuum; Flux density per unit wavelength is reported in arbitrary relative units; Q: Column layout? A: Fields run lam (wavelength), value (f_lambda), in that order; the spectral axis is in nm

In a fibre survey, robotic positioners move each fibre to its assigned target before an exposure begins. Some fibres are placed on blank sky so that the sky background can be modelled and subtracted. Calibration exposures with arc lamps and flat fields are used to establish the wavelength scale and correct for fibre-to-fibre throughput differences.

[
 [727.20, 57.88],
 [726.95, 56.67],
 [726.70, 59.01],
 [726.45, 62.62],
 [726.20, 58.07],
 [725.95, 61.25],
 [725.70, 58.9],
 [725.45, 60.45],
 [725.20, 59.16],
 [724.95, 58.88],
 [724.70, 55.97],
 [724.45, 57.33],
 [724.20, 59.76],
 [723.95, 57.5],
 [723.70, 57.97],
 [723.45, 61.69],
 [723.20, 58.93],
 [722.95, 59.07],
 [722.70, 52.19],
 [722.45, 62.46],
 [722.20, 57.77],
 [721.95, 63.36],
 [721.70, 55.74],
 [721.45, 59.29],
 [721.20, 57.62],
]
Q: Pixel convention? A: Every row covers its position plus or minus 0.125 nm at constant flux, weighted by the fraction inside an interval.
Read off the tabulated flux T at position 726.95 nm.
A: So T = 56.67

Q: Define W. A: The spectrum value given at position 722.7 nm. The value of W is 52.19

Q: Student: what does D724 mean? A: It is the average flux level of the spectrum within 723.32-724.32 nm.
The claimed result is 59.2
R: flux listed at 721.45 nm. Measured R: 59.29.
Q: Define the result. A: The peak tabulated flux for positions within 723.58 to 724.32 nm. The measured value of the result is 59.76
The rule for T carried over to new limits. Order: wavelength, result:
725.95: 61.25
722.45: 62.46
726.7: 59.01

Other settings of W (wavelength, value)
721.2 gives 57.62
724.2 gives 59.76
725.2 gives 59.16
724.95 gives 58.88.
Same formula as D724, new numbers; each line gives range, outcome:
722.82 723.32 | 58.9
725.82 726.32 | 59.7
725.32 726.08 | 60.2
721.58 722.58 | 59.8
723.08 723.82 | 59.5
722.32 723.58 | 58.9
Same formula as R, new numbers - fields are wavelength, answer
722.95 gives 59.07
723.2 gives 58.93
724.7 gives 55.97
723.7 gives 57.97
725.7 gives 58.9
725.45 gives 60.45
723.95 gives 57.5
